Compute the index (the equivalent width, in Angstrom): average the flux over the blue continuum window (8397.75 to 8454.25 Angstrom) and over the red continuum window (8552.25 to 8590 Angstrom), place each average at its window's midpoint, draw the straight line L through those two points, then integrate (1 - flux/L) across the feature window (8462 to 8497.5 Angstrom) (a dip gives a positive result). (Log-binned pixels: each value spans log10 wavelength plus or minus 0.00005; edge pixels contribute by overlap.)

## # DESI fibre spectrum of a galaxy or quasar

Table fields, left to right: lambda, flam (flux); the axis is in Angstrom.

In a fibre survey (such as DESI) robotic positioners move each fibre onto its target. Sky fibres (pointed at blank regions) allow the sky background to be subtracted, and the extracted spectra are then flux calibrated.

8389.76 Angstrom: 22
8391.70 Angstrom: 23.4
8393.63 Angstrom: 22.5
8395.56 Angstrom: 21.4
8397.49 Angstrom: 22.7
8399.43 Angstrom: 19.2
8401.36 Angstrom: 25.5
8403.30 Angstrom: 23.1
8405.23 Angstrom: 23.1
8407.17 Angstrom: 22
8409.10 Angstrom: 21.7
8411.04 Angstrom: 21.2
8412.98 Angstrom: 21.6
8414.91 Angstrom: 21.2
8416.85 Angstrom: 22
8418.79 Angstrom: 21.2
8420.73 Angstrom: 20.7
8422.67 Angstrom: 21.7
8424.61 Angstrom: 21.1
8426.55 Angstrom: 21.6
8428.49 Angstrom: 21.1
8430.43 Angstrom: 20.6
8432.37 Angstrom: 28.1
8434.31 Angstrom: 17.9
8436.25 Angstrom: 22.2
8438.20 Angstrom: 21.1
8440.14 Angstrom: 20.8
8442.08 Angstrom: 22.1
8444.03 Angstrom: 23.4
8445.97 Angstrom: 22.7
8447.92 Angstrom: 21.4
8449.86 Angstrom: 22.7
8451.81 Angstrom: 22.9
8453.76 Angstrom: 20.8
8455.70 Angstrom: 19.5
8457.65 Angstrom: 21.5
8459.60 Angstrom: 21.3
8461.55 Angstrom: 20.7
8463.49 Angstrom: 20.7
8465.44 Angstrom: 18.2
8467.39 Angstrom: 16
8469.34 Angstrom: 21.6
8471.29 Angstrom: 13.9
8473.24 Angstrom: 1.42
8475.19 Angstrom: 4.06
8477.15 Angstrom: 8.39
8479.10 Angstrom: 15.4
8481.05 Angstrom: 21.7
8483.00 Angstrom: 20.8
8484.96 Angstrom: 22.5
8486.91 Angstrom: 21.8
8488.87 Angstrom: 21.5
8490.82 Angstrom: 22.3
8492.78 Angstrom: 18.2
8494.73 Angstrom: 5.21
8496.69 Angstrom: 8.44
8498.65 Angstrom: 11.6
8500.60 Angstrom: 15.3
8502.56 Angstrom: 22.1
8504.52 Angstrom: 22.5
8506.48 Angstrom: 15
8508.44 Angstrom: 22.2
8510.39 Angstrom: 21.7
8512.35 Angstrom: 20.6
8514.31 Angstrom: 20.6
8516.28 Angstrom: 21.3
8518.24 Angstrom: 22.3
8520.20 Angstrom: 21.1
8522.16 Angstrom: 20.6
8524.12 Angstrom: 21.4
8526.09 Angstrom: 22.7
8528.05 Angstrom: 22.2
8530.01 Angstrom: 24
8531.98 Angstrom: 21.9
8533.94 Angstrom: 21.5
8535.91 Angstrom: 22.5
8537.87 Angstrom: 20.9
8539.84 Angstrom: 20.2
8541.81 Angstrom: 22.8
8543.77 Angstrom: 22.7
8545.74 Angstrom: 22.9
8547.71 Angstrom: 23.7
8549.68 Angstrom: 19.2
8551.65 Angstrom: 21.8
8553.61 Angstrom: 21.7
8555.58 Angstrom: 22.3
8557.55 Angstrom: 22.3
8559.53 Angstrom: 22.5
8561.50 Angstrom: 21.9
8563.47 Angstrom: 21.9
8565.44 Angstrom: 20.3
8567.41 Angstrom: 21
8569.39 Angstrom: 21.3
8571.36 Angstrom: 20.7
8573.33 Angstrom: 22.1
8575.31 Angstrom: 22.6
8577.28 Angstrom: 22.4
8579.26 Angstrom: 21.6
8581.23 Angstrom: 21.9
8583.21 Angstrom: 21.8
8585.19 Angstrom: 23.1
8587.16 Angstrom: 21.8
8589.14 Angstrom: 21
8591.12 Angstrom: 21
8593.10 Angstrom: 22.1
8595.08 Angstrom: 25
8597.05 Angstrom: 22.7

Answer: 9.88 Angstrom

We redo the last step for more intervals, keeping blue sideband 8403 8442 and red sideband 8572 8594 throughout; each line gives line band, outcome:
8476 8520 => 7.2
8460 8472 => 1.7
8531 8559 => 0.0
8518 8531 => -0.1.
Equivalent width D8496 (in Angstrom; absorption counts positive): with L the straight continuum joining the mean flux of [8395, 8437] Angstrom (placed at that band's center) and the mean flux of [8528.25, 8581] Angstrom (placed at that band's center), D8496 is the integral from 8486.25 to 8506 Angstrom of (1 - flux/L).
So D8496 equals 4.6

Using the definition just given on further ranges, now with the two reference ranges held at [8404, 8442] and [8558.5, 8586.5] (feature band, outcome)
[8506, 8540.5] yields 0.6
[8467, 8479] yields 5.9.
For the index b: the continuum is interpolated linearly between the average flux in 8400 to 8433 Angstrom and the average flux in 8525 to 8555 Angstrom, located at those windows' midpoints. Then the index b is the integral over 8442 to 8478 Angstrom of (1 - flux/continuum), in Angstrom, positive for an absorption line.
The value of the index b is 6.7 Angstrom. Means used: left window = 22.1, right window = 22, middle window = 18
